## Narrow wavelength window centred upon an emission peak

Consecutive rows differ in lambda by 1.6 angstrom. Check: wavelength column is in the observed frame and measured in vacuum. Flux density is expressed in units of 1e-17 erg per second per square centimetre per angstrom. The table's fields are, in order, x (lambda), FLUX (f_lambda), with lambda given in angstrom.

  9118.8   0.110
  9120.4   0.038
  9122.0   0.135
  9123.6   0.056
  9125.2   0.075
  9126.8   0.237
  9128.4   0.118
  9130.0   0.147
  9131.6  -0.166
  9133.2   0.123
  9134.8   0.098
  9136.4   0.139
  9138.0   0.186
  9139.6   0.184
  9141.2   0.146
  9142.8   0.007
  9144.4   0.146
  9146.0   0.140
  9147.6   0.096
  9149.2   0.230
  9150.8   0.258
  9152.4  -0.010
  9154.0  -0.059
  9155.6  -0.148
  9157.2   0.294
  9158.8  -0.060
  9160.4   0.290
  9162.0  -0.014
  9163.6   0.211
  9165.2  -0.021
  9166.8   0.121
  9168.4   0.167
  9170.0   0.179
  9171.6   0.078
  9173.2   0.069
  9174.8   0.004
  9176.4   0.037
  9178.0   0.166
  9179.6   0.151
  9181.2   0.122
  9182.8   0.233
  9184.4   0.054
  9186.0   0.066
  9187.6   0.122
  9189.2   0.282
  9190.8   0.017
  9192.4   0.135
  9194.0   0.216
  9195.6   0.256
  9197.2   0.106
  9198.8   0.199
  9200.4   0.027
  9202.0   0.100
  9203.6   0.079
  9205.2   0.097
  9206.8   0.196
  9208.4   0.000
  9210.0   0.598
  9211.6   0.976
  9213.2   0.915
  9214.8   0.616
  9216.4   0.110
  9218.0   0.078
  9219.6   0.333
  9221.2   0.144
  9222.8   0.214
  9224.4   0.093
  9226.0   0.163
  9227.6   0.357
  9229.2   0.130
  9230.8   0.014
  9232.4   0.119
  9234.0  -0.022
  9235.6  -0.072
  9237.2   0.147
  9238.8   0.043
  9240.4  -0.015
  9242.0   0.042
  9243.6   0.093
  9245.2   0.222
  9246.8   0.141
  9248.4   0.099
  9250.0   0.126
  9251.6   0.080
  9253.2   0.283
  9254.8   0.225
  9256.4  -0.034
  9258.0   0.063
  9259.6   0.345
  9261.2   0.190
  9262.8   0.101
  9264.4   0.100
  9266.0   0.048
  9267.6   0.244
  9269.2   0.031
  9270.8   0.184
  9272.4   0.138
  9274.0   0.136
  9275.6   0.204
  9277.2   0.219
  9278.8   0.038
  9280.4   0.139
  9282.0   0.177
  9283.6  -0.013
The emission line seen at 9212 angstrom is Hbeta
